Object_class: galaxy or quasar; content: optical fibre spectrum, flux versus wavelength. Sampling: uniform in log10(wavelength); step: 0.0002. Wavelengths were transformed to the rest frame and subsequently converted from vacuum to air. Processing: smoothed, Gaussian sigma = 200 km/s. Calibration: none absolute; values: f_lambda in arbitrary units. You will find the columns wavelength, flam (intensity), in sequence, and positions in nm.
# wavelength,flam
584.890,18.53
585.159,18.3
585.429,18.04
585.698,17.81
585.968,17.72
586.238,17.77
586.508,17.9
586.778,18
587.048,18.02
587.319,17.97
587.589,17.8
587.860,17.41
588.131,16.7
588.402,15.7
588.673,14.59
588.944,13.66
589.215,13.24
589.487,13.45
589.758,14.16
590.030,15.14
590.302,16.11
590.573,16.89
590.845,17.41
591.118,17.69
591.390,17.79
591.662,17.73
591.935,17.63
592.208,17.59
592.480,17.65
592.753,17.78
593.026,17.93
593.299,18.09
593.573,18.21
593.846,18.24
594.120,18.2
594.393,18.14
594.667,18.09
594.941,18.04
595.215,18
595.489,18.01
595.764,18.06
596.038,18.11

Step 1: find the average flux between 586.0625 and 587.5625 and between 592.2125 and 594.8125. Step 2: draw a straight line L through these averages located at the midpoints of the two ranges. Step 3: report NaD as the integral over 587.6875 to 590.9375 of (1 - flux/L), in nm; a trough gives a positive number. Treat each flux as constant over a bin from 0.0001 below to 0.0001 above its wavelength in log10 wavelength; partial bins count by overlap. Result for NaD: 0.47 nm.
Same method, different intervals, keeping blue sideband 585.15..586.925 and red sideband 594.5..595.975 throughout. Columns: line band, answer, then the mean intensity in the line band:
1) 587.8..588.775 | 0.10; 16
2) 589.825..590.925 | 0.11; 16.2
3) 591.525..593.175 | 0.03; 17.7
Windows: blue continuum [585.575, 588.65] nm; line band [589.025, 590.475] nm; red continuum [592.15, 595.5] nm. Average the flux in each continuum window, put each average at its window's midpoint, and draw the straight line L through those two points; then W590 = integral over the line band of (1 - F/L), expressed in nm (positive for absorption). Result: 0.26 nm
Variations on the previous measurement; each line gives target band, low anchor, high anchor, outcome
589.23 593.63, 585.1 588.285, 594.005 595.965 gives 0.27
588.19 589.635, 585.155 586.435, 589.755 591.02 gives 0.21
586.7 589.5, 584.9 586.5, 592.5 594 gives 0.29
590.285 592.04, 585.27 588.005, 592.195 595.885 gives 0.05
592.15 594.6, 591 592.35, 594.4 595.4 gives -0.02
